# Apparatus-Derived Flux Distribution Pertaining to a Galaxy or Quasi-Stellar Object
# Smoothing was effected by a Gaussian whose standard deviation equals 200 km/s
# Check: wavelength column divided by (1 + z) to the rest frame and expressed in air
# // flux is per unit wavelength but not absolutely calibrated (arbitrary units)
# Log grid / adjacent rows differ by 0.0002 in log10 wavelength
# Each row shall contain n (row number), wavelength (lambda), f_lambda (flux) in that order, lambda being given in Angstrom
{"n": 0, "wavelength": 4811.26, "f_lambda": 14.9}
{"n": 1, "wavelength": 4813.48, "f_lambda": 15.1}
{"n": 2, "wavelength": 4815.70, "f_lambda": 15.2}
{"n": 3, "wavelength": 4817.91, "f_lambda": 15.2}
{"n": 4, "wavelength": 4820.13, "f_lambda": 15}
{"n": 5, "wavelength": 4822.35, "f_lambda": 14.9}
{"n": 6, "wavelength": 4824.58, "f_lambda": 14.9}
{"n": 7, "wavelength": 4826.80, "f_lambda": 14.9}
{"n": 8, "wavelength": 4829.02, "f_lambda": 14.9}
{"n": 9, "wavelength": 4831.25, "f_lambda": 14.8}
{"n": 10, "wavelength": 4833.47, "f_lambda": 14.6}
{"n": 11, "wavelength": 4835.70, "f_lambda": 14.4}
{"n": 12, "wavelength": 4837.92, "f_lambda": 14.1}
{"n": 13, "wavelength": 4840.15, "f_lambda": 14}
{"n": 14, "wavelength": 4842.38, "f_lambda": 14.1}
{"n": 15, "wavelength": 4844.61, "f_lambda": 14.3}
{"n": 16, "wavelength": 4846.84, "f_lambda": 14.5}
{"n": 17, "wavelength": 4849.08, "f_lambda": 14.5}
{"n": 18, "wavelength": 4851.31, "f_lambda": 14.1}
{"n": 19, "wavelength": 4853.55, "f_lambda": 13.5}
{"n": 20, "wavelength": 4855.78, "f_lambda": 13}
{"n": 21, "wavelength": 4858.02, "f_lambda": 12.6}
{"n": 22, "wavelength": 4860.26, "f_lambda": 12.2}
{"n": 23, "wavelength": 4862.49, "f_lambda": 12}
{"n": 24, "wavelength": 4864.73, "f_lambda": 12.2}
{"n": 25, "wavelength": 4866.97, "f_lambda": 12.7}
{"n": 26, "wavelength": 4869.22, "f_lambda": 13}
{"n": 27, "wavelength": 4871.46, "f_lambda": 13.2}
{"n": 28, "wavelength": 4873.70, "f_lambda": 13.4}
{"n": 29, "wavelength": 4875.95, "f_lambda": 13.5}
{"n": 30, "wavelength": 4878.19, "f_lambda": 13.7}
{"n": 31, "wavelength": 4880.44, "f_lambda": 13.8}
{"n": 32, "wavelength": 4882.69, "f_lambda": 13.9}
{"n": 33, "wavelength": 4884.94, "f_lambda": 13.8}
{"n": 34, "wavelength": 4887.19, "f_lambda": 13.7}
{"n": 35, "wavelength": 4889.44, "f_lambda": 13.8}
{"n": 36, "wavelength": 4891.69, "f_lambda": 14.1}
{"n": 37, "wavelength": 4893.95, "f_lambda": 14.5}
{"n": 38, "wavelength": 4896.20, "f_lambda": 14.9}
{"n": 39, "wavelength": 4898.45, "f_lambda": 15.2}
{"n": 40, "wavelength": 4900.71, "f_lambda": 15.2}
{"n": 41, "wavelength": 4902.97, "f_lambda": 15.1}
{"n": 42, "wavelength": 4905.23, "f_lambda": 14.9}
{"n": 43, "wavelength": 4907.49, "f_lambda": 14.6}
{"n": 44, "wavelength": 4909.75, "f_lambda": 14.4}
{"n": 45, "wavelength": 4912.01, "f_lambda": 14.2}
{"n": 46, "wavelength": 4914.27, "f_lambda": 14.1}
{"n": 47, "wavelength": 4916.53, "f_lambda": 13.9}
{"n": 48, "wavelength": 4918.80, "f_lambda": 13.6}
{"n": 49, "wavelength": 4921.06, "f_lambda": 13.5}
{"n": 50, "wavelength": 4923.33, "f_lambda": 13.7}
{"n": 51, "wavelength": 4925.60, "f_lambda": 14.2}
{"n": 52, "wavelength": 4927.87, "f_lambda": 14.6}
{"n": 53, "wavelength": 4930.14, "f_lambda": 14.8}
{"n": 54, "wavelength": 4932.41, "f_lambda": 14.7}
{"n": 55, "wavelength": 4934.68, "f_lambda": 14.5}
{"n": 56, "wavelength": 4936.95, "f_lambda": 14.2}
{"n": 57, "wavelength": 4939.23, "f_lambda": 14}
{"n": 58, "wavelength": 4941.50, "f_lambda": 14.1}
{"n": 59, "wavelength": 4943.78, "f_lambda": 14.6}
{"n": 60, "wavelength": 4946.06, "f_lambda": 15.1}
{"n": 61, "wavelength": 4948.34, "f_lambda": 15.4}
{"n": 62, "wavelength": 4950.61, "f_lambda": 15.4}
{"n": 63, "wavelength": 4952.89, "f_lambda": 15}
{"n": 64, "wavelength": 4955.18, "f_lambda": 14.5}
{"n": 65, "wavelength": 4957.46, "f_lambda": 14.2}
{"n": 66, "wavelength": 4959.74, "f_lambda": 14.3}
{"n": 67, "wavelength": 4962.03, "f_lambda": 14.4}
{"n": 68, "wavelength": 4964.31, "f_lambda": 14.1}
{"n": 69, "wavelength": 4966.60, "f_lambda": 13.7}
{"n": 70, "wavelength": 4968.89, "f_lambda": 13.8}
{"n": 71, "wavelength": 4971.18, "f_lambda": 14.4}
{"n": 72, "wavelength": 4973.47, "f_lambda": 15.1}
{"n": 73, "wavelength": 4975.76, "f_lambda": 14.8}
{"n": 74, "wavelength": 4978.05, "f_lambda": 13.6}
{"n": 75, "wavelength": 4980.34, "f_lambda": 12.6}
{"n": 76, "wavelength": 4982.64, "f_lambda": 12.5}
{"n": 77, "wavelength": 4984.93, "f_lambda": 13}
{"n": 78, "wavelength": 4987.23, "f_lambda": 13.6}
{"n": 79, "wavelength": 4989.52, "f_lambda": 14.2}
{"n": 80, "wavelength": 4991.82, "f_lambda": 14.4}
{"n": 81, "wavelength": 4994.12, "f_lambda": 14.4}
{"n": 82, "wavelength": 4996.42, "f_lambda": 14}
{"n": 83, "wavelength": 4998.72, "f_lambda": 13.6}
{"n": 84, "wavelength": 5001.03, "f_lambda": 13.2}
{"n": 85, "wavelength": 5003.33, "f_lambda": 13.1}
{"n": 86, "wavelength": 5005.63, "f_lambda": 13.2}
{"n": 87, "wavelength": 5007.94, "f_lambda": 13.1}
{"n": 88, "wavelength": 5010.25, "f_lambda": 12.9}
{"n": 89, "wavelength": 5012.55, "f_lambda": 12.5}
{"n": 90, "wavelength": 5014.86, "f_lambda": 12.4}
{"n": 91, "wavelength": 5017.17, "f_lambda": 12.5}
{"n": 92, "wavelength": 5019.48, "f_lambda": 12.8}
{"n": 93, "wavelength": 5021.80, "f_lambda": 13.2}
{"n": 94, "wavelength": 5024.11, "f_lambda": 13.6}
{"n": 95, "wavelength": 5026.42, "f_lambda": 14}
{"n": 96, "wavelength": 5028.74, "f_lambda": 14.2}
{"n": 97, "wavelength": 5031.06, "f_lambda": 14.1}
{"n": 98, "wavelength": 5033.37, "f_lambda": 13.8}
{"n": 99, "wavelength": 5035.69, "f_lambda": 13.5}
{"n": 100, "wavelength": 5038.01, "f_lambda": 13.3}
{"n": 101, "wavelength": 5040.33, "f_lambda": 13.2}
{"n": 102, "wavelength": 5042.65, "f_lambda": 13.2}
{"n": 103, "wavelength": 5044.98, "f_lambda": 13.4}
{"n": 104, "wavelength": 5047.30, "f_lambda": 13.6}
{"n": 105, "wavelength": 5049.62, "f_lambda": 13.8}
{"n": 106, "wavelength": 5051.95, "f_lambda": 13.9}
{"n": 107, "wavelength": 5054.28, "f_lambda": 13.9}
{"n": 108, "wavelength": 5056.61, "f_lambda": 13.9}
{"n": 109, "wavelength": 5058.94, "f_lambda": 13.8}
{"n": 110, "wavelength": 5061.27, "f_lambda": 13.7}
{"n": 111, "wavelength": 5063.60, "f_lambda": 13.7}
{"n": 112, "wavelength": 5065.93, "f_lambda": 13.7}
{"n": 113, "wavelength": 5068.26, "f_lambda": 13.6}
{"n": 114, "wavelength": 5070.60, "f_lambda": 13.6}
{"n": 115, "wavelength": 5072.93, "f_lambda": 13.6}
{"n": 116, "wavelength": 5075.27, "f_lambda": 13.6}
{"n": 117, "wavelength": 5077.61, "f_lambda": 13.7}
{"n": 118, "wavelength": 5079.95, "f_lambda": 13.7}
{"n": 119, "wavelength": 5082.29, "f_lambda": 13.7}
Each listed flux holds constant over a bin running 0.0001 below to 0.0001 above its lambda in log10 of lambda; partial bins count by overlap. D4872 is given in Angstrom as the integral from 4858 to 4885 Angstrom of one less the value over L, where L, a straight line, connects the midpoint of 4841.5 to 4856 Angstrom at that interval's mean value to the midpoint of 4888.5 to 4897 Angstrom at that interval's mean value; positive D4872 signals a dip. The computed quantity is 2.1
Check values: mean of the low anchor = 14.1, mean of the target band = 13.1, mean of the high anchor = 14.3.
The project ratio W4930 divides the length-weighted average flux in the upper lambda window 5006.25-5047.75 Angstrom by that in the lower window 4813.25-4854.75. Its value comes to 0.9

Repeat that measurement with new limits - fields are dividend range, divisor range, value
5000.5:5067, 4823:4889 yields 0.98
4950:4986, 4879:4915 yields 0.98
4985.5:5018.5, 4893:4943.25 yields 0.93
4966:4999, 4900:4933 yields 0.97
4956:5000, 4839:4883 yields 1.04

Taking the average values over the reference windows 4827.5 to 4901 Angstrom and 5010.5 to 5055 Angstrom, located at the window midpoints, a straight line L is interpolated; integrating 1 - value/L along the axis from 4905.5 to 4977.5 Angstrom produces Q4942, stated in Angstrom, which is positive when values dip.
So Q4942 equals -4.0 Angstrom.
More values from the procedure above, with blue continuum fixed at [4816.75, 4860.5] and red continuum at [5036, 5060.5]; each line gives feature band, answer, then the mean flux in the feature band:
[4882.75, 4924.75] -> -0.7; 14.3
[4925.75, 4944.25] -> -0.6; 14.4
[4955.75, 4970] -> -0.2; 14.1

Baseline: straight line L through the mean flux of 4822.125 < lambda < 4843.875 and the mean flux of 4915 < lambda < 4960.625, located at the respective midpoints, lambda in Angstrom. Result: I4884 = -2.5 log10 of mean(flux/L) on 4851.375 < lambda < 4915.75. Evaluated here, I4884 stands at 0.05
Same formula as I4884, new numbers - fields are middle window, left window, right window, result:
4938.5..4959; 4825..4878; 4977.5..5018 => -0.10 mag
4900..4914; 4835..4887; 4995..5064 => -0.09 mag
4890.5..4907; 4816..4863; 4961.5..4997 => -0.06 mag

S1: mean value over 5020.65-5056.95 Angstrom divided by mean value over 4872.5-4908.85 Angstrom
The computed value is 1.0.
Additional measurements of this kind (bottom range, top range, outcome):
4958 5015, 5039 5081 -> 1.00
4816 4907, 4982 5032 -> 0.95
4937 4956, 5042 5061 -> 0.93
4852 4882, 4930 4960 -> 1.12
